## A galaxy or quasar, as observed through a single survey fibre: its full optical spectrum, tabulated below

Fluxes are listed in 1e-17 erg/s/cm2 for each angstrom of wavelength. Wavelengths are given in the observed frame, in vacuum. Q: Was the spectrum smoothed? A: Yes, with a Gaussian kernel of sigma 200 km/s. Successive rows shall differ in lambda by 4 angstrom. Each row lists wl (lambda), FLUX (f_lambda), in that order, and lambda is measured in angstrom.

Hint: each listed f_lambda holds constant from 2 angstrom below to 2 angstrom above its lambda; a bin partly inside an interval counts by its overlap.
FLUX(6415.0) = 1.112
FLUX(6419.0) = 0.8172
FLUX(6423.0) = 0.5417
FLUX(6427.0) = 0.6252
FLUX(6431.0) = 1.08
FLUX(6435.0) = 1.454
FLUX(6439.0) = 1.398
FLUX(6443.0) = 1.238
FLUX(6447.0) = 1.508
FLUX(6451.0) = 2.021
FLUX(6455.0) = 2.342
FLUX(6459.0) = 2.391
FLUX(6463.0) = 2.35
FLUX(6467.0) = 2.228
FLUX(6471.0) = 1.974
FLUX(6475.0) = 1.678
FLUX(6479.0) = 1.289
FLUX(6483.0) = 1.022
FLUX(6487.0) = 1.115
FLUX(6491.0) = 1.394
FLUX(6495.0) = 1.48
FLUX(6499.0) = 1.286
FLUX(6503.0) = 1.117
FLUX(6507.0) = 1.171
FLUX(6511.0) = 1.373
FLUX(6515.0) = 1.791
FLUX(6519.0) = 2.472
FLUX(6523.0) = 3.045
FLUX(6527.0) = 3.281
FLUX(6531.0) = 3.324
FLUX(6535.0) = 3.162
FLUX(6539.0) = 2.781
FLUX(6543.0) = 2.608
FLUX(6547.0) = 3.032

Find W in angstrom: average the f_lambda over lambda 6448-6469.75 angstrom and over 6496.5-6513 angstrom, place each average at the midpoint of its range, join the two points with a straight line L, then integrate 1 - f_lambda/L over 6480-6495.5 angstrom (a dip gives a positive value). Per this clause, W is 3.5 angstrom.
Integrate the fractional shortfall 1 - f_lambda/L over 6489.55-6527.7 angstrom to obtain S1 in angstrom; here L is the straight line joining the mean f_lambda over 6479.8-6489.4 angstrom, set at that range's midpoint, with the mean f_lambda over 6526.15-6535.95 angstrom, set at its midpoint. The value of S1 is 7.7 angstrom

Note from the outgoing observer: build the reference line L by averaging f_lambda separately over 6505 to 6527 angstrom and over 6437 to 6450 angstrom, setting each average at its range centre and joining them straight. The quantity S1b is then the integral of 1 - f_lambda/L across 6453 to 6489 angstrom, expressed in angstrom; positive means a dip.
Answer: -3.7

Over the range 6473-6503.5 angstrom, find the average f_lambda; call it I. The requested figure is 1.31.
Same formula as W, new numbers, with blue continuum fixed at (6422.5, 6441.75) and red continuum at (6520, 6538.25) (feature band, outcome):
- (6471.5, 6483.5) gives 3.4 angstrom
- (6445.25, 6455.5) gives -3.1 angstrom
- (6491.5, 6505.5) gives 6.6 angstrom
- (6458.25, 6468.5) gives -3.5 angstrom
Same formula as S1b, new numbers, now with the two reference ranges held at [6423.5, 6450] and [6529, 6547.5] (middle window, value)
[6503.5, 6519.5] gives 6.05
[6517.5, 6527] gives -0.63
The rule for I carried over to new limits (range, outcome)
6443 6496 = 1.74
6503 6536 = 2.35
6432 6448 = 1.37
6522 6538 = 3.19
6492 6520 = 1.49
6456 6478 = 2.1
